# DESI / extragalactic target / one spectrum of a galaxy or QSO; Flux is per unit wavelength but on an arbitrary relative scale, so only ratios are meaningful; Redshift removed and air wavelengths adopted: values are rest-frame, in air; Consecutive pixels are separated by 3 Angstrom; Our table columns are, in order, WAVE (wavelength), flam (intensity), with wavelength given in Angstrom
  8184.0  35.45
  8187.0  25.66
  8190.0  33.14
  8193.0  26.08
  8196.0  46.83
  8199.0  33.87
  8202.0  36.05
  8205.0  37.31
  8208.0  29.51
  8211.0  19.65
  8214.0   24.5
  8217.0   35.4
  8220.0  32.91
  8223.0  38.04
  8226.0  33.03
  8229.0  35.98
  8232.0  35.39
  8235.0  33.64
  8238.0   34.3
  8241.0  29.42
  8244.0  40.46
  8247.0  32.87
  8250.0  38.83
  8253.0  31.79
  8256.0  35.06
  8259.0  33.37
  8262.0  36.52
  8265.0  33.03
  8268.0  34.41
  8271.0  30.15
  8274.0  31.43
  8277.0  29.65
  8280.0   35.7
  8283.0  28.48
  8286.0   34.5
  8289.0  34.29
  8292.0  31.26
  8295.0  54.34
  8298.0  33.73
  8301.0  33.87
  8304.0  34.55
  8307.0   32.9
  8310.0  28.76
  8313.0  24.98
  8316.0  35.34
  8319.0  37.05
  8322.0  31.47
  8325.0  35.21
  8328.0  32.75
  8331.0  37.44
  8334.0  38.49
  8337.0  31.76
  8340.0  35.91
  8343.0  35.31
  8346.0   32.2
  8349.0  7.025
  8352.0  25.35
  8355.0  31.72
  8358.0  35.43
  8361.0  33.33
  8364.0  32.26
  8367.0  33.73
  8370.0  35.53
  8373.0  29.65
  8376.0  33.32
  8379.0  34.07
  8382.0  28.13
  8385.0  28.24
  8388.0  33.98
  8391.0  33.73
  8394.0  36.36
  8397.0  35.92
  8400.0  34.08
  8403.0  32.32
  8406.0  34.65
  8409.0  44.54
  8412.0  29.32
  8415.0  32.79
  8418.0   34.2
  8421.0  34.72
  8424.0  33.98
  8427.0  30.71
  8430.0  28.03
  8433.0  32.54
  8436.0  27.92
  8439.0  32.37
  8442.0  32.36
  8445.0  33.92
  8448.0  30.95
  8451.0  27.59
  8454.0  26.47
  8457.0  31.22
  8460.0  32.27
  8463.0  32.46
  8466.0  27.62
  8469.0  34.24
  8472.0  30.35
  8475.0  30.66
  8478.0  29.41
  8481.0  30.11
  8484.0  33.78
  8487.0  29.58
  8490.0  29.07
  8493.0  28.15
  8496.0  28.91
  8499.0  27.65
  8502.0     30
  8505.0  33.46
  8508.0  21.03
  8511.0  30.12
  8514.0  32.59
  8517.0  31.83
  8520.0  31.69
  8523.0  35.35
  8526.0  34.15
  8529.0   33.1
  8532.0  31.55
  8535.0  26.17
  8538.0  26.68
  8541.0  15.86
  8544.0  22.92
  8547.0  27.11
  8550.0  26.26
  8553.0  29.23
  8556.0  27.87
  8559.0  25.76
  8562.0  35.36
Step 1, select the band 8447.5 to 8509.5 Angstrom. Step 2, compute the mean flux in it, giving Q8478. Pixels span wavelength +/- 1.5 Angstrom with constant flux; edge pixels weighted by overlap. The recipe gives 29.7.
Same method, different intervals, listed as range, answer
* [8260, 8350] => 33.2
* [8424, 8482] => 30.7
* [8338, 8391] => 31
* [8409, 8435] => 32.7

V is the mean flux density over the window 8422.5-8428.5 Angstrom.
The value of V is 32.3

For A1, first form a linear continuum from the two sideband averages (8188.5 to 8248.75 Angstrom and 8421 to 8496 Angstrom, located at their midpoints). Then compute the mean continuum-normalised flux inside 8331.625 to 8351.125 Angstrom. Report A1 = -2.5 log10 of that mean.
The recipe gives 0.06 mag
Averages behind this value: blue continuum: 33.4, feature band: 30.3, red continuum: 30.7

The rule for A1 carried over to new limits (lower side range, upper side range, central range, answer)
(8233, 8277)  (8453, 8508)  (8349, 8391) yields 0.03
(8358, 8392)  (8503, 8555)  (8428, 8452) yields 0.00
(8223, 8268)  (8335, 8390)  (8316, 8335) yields -0.10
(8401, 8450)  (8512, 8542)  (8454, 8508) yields 0.04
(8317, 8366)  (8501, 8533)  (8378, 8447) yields -0.04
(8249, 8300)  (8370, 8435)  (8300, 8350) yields 0.05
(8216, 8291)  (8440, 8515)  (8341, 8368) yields 0.09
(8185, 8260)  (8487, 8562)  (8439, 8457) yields -0.02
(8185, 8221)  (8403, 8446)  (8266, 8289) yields 0.00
